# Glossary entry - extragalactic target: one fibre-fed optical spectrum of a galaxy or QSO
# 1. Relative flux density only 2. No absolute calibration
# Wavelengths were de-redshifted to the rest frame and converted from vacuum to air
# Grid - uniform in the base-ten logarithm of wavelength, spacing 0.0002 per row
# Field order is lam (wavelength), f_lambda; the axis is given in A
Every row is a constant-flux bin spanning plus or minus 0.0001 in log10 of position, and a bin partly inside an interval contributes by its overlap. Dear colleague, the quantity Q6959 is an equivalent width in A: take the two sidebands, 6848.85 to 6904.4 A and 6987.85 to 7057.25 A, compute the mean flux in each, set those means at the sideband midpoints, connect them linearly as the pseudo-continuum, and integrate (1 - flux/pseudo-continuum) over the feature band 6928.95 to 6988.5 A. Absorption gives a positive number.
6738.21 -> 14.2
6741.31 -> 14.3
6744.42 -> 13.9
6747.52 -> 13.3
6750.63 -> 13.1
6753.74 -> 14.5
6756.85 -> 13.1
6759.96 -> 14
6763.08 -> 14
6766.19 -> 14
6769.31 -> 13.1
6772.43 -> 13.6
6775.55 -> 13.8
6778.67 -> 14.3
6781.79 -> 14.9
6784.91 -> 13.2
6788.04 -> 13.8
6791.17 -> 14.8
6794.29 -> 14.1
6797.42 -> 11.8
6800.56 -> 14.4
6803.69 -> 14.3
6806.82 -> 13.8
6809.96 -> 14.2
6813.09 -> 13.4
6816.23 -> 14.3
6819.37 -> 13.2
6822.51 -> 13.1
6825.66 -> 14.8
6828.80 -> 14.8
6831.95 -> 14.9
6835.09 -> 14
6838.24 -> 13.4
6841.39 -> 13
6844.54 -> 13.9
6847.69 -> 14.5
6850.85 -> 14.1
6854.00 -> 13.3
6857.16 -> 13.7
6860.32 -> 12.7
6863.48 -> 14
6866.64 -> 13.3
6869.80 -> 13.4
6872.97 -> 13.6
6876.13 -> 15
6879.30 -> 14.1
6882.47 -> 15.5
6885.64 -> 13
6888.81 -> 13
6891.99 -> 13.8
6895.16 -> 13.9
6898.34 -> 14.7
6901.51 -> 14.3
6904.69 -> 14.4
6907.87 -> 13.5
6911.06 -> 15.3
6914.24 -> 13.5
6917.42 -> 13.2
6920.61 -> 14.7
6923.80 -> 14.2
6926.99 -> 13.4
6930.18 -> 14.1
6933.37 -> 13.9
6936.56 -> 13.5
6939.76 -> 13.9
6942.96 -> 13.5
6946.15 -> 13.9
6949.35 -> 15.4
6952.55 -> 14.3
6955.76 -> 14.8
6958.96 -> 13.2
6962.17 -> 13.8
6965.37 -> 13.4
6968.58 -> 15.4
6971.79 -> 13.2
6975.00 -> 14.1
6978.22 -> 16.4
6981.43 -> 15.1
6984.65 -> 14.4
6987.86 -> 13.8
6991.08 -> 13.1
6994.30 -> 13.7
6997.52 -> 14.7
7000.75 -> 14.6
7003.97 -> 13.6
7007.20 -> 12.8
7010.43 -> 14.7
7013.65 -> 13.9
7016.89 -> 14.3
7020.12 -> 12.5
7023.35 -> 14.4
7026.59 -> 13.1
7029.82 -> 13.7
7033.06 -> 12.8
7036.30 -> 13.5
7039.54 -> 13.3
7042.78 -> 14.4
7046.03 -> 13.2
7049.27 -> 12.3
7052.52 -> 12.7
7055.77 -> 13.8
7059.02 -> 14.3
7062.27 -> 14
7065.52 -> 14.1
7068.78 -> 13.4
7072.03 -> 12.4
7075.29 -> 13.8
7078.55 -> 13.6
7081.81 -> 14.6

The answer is -2.3 A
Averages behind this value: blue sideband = 13.9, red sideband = 13.6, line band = 14.2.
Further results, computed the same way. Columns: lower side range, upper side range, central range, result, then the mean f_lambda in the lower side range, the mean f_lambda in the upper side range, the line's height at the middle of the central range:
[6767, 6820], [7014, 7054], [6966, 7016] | -2.84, 13.8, 13.4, 13.5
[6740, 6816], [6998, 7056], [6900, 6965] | -1.78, 13.8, 13.5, 13.7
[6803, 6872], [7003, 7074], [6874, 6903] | -0.84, 13.8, 13.5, 13.7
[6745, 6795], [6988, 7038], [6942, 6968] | -0.70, 13.8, 13.7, 13.7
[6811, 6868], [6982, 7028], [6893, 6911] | -0.55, 13.8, 13.9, 13.8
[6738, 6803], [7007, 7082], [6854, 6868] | 0.33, 13.8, 13.6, 13.7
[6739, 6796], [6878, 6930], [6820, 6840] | -0.23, 13.9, 14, 13.9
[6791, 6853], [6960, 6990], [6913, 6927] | 0.34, 13.9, 14.4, 14.2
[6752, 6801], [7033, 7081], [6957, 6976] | -0.38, 13.8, 13.5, 13.6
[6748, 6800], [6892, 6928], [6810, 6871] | 0.58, 13.8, 14.1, 13.9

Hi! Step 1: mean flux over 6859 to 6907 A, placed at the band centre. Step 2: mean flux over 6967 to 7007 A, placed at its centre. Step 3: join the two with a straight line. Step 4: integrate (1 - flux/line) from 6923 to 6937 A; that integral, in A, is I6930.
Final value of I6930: 0.3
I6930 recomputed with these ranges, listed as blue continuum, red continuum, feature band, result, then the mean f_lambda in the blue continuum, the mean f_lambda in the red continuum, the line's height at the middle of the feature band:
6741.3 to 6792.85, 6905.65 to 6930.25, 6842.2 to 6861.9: 0.4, 13.9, 14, 13.9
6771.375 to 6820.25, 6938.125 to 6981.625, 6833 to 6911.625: 1.0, 13.9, 14.3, 14.1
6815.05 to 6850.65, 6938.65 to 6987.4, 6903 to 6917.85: 0.1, 14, 14.3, 14.2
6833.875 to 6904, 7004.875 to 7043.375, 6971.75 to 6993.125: -1.1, 13.8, 13.6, 13.7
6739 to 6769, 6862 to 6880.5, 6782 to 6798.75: 0.2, 13.8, 13.9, 13.8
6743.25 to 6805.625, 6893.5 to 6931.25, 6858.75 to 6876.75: 0.5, 13.8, 14.1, 14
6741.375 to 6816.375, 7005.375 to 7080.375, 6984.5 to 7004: -0.6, 13.8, 13.5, 13.6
